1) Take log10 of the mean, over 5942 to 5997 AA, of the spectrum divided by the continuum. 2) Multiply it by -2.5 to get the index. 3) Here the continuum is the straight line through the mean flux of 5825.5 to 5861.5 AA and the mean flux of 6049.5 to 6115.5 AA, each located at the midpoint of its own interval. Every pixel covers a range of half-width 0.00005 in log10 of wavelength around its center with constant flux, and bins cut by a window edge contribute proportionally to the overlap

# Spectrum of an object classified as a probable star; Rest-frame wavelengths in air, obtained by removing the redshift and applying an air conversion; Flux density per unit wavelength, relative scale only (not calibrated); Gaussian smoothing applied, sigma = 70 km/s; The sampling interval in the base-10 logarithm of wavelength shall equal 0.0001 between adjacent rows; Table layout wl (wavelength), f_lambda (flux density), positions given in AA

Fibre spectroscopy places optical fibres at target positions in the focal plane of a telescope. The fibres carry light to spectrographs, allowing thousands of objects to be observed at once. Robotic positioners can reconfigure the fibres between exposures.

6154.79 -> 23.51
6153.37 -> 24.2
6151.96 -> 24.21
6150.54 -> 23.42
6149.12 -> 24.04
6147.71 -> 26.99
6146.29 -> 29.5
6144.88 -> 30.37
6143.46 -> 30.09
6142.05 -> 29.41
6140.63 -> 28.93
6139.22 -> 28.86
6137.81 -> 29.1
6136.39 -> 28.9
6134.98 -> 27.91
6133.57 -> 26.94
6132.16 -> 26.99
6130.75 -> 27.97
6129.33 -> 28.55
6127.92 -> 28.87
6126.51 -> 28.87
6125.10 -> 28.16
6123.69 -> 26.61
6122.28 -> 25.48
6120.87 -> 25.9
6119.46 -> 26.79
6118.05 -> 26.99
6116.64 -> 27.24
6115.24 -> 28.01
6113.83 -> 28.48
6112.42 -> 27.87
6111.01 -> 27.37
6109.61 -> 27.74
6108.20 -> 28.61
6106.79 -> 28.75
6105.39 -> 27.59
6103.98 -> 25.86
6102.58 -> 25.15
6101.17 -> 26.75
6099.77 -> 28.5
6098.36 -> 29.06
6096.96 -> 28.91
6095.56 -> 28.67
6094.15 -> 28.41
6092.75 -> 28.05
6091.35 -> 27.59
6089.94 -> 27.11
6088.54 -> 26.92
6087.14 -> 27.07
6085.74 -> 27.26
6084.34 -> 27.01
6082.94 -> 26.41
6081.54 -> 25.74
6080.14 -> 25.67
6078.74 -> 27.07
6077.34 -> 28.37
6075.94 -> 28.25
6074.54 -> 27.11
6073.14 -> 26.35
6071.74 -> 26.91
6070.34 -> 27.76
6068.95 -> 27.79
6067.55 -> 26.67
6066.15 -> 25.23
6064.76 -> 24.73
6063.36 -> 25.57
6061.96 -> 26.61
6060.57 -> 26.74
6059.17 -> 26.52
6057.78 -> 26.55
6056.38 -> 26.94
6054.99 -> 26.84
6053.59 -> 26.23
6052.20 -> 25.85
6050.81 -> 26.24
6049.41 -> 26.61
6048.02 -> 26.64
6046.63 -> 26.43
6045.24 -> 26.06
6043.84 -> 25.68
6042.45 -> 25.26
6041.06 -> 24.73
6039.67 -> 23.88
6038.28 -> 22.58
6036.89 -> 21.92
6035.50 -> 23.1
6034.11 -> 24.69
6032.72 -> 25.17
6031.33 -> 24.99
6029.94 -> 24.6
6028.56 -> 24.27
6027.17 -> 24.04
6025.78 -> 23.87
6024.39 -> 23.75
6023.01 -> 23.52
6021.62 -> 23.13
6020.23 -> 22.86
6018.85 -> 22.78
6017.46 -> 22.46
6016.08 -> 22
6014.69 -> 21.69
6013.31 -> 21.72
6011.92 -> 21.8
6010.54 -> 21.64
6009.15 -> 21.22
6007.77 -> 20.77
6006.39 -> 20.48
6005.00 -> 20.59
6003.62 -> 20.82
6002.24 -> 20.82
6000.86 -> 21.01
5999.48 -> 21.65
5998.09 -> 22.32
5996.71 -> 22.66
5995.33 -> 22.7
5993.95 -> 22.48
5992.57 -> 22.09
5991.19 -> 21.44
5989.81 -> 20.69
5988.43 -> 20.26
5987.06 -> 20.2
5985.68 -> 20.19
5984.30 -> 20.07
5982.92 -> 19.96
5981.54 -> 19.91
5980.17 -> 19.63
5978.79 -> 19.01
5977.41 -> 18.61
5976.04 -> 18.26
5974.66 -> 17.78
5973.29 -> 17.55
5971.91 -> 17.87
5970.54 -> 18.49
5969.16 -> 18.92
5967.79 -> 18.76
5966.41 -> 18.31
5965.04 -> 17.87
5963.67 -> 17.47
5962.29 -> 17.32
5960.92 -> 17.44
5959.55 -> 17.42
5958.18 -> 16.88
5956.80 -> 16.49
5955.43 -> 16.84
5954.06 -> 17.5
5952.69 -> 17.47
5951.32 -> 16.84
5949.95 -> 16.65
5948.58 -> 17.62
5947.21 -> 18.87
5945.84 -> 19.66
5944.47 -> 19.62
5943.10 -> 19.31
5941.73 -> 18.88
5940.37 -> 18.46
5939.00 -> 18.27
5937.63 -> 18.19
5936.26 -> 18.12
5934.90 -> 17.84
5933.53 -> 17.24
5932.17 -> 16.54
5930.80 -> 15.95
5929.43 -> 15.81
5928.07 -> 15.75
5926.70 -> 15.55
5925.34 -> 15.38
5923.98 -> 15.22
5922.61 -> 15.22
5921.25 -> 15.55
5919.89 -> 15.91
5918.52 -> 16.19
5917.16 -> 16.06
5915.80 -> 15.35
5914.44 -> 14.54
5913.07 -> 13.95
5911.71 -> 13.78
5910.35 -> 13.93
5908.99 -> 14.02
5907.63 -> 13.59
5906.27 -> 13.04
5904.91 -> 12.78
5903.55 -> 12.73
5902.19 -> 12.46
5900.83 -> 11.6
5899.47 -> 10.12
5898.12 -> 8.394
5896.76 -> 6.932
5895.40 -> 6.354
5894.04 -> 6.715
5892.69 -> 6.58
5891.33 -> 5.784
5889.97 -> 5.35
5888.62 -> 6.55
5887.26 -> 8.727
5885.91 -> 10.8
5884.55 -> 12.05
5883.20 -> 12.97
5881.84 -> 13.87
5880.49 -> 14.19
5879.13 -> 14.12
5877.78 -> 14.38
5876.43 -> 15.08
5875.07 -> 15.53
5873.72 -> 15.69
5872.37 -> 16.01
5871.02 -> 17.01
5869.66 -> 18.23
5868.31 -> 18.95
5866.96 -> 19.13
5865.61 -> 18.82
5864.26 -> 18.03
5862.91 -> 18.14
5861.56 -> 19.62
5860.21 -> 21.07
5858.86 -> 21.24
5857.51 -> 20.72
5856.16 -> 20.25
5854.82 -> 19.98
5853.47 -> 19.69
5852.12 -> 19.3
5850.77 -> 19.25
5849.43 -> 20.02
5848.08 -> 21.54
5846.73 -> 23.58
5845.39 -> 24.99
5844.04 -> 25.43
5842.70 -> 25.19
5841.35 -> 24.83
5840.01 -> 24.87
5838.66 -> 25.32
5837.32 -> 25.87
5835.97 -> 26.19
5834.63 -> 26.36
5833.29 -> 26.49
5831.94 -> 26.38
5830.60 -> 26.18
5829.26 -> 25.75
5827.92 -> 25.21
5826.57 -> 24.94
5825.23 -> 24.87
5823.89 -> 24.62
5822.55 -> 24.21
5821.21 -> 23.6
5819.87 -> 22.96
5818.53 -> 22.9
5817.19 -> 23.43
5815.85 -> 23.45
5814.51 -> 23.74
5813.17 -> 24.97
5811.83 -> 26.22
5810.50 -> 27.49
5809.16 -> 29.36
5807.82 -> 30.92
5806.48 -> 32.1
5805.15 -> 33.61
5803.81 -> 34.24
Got 0.32 mag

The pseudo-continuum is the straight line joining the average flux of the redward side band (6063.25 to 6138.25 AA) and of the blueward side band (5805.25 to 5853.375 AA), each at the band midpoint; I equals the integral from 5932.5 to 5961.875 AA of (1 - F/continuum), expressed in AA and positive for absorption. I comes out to 9.2 AA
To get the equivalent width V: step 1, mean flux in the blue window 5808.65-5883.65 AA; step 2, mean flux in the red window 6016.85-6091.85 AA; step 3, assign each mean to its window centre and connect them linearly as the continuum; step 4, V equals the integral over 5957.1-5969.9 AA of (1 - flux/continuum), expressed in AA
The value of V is 3.3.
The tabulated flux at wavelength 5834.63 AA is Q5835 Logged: 26.36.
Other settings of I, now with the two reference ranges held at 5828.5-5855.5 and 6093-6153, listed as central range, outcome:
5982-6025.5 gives 7.4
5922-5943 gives 6.9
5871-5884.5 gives 5.4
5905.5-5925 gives 7.9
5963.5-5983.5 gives 5.5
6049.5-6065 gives 0.3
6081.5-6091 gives 0.1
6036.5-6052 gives 0.8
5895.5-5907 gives 6.5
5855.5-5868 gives 2.3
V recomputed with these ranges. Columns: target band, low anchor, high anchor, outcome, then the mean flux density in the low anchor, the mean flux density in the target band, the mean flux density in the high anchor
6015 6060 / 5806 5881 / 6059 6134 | 2.5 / 22.3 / 24.7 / 27.3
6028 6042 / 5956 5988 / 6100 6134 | -1.0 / 18.5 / 24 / 27.4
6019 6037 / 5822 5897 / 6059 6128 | 0.7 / 18.6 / 23.9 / 27.2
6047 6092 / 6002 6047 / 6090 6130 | -2.1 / 23.1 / 26.7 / 27.7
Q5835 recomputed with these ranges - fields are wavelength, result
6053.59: 26.23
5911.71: 13.78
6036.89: 21.92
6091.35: 27.59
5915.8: 15.35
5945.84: 19.66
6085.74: 27.26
